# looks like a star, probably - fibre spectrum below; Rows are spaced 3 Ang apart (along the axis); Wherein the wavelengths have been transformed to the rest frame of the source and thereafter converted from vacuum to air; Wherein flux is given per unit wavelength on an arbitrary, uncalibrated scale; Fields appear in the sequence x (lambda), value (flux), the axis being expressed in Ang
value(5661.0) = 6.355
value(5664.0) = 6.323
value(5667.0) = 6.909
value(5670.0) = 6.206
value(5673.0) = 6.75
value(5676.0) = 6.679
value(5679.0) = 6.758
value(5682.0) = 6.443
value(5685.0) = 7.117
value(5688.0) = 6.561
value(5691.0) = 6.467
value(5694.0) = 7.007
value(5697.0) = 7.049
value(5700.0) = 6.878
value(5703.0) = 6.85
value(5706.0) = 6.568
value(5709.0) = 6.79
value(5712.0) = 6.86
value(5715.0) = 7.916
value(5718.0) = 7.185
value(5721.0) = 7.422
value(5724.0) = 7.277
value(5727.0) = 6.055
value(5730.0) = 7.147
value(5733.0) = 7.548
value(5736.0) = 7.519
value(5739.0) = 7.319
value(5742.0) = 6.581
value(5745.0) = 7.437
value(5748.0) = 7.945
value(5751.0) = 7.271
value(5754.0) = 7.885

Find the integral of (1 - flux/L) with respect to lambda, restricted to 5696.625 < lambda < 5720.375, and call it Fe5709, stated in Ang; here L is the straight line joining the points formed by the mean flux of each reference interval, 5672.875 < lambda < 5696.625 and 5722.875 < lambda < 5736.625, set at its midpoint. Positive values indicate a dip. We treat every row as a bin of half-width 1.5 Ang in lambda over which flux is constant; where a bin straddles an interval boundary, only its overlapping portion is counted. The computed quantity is -0.4 Ang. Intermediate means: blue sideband 6.74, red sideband 7.08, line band 7.03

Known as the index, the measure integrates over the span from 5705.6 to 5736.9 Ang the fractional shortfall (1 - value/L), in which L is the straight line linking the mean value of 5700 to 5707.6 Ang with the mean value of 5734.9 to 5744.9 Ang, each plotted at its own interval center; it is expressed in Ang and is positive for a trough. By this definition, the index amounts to -0.8 Ang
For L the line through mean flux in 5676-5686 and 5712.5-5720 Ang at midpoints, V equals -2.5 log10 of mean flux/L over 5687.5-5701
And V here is 0.03 mag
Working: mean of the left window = 6.74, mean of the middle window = 6.81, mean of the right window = 7.45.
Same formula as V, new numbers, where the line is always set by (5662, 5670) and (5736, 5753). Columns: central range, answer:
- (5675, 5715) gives 0.00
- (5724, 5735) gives 0.03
